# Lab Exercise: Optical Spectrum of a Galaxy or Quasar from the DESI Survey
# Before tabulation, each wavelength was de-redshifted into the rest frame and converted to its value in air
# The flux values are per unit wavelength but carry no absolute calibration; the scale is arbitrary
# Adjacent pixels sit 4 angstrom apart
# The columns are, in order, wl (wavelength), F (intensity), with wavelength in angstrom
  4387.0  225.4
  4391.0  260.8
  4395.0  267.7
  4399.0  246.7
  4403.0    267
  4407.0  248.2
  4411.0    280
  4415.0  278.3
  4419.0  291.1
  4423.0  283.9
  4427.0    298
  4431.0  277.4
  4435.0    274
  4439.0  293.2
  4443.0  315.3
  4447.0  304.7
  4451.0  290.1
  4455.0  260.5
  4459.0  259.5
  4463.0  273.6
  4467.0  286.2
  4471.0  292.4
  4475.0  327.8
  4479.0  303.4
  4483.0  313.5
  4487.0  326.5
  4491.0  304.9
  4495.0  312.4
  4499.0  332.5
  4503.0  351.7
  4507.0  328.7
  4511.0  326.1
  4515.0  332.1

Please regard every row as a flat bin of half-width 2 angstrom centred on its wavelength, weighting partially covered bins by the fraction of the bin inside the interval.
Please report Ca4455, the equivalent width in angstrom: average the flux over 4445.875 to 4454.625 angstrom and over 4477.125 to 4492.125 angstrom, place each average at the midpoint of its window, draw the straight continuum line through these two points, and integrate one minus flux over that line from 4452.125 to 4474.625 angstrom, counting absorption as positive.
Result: 1.5 angstrom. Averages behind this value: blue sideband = 290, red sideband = 313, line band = 279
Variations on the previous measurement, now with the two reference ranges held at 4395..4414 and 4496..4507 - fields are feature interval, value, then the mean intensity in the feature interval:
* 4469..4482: 0.4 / 308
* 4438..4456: 0.0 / 295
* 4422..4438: -0.1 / 284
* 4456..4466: 1.2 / 268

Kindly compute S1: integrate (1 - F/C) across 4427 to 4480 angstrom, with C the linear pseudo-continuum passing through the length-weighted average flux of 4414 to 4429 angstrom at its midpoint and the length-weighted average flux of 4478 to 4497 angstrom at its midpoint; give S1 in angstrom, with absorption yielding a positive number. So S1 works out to 1.9 angstrom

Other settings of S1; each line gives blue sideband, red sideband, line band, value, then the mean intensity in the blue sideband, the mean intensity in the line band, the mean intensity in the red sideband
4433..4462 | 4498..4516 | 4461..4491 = 0.5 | 285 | 303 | 334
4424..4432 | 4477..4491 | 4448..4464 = 1.5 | 289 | 273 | 313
